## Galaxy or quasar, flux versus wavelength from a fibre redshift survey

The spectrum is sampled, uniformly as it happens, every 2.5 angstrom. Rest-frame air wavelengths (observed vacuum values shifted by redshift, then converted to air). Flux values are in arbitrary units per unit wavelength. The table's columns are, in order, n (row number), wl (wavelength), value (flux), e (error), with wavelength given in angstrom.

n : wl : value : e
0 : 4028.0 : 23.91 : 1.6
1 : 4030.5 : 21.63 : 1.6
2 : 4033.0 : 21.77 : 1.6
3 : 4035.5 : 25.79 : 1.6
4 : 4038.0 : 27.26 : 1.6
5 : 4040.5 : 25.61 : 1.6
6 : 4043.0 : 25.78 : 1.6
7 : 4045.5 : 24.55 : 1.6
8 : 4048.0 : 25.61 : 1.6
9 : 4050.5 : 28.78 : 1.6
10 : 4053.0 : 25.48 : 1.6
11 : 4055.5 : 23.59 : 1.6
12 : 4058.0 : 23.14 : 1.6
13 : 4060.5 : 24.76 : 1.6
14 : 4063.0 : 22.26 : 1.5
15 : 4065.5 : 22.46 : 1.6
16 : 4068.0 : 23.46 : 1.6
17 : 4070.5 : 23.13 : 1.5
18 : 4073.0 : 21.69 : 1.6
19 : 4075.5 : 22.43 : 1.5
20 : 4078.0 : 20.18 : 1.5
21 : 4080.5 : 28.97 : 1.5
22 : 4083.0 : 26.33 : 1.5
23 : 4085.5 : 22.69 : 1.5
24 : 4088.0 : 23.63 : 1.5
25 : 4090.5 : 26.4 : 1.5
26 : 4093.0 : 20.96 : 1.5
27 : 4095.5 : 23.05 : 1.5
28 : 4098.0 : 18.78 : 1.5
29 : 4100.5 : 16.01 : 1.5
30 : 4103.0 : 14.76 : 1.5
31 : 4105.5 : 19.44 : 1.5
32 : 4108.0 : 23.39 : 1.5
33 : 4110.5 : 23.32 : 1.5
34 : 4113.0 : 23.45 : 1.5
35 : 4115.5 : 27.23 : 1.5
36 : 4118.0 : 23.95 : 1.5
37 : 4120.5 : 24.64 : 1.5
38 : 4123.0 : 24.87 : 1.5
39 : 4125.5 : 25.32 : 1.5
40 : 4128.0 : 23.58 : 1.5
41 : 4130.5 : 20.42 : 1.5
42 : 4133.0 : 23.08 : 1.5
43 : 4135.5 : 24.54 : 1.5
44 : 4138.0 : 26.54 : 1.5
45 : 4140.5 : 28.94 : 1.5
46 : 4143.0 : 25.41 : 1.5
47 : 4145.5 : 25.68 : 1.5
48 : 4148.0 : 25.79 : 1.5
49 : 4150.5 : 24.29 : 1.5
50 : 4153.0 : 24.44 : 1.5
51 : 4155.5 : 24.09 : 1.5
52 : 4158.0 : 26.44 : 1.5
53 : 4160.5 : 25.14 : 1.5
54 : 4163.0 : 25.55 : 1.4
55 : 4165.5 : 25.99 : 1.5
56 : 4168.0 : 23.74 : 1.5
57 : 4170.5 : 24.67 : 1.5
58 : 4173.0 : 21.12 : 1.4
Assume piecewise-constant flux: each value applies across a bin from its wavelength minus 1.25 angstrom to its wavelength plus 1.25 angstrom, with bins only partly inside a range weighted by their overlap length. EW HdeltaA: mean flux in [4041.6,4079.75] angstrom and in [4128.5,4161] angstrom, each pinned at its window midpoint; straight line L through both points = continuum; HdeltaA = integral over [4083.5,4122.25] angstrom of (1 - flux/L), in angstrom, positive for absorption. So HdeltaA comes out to 3.5 angstrom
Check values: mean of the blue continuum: 23.9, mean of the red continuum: 24.9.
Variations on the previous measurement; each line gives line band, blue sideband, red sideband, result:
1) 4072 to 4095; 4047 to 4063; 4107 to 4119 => 0.9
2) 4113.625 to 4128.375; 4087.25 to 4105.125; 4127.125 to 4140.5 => -1.4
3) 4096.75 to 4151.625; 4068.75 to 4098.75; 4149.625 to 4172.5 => 1.7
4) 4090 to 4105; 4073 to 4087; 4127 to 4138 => 2.6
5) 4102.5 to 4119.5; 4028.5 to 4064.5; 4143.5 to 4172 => 1.6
